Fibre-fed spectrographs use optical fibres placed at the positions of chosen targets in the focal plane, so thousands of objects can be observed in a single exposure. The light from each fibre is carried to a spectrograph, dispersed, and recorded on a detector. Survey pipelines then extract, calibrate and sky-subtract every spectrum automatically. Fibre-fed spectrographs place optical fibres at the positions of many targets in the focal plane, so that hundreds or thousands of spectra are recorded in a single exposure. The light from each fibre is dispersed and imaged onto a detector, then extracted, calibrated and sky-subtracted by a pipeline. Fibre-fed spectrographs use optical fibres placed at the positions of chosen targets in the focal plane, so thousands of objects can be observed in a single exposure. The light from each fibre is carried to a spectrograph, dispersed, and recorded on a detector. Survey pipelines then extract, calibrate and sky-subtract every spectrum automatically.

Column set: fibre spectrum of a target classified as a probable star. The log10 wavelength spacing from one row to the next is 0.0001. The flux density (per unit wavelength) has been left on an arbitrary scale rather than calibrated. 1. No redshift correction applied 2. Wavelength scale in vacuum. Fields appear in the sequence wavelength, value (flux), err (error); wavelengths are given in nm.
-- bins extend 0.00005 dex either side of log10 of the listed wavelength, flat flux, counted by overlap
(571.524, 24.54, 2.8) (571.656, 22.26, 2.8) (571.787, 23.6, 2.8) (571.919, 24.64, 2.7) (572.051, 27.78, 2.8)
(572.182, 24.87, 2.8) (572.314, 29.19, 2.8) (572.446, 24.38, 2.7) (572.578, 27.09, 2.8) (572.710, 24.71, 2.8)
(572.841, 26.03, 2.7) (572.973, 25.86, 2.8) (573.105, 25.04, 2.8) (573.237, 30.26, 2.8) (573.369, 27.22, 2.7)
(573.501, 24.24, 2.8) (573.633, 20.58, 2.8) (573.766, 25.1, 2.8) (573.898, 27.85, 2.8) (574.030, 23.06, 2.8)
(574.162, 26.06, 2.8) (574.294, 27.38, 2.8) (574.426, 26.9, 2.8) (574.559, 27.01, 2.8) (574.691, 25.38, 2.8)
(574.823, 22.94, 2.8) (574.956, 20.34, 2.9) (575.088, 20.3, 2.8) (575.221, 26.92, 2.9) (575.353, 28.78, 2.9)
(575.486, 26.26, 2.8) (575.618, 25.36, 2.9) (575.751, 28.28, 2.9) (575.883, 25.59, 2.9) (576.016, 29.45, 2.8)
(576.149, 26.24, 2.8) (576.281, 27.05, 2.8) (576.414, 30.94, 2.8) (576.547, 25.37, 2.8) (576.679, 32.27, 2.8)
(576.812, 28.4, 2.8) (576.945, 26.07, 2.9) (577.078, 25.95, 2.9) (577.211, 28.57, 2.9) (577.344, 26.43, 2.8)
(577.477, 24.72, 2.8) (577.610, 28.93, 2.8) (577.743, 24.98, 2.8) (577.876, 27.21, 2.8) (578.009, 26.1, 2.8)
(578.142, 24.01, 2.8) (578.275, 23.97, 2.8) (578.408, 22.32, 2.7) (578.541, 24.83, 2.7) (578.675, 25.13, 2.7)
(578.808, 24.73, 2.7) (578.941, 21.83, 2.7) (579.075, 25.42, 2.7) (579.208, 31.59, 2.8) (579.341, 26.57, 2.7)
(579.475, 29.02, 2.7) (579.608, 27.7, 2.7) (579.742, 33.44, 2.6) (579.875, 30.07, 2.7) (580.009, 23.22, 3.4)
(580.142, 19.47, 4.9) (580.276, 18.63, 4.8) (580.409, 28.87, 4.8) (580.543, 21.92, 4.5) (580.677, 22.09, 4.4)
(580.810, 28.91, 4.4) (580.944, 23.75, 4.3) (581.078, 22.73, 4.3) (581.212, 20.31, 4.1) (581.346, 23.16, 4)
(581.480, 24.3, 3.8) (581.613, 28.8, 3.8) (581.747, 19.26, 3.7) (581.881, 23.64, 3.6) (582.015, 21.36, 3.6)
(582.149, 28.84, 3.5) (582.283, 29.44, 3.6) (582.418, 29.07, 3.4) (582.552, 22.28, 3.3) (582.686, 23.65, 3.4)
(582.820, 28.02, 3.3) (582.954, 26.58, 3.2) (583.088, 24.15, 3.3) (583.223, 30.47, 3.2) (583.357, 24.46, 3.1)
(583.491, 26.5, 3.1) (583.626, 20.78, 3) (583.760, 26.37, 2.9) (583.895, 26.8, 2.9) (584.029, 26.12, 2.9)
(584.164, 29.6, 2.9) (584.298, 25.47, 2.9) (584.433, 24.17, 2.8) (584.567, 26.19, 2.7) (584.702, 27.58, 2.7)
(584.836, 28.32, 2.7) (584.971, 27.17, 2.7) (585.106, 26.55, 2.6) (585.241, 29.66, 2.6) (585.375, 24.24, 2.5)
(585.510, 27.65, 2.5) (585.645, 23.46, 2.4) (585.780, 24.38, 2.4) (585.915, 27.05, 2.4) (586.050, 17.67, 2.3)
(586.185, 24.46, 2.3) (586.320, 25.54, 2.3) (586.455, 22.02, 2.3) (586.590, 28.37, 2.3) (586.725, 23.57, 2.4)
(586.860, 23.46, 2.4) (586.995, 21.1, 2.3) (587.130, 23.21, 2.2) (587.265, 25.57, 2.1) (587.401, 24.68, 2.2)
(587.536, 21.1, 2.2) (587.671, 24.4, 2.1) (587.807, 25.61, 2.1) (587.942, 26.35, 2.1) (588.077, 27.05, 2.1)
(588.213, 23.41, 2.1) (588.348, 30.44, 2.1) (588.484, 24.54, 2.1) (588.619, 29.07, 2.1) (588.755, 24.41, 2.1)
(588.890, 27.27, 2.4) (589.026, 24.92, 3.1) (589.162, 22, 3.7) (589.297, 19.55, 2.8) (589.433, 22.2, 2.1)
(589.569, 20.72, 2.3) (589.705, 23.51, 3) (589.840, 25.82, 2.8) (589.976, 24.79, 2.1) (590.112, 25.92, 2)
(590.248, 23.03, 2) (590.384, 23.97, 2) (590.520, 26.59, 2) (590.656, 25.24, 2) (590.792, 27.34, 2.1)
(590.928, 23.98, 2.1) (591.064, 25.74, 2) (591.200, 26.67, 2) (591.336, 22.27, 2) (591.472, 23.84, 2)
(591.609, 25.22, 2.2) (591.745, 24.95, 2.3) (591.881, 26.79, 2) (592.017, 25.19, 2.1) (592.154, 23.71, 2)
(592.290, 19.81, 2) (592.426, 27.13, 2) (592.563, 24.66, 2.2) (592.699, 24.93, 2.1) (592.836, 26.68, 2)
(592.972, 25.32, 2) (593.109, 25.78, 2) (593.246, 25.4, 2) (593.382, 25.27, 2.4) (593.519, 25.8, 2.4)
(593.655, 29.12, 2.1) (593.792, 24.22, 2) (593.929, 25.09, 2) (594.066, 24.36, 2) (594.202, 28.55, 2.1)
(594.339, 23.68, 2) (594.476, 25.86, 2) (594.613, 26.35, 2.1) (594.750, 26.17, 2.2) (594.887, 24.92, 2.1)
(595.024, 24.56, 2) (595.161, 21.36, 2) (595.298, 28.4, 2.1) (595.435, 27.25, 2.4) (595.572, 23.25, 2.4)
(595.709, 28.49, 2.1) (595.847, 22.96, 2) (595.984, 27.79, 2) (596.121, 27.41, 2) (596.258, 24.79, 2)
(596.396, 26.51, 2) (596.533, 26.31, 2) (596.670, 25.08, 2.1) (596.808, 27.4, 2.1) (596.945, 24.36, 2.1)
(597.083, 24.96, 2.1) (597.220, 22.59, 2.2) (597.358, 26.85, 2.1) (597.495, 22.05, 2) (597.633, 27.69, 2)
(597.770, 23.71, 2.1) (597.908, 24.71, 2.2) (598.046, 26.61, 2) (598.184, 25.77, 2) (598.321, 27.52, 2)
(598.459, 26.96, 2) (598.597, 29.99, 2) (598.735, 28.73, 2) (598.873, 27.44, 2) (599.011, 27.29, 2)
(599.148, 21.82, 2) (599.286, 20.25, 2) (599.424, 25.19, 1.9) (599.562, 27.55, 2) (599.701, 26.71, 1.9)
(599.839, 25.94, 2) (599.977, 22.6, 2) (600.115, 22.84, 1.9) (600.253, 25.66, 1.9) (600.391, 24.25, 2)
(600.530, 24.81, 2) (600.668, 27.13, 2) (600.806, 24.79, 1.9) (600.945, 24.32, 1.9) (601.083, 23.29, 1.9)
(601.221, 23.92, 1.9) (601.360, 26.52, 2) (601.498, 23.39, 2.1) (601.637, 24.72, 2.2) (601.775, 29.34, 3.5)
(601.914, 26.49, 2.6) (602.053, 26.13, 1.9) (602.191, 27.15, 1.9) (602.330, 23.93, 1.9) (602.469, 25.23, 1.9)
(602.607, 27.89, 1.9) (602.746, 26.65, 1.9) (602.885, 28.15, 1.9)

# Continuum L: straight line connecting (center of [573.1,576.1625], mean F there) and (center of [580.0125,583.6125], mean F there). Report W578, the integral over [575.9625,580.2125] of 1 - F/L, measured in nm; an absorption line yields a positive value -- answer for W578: -0.25 nm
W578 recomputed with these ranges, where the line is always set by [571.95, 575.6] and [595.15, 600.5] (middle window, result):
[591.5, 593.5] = 0.04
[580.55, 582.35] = 0.09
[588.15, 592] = 0.12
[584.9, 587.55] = 0.10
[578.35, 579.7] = -0.03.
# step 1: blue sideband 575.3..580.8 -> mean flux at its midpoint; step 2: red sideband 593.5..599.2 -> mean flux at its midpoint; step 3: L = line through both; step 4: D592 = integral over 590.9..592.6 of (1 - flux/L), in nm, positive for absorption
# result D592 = 0.09 nm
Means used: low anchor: 26.3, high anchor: 25.8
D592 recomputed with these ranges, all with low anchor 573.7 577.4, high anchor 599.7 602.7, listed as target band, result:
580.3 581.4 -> 0.10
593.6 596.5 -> -0.02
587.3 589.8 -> 0.13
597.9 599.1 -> -0.09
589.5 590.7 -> 0.07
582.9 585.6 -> -0.04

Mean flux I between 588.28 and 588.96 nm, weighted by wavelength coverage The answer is 27.1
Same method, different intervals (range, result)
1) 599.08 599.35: 21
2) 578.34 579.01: 23.8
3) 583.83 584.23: 27.5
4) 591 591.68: 24.7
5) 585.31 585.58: 25.9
